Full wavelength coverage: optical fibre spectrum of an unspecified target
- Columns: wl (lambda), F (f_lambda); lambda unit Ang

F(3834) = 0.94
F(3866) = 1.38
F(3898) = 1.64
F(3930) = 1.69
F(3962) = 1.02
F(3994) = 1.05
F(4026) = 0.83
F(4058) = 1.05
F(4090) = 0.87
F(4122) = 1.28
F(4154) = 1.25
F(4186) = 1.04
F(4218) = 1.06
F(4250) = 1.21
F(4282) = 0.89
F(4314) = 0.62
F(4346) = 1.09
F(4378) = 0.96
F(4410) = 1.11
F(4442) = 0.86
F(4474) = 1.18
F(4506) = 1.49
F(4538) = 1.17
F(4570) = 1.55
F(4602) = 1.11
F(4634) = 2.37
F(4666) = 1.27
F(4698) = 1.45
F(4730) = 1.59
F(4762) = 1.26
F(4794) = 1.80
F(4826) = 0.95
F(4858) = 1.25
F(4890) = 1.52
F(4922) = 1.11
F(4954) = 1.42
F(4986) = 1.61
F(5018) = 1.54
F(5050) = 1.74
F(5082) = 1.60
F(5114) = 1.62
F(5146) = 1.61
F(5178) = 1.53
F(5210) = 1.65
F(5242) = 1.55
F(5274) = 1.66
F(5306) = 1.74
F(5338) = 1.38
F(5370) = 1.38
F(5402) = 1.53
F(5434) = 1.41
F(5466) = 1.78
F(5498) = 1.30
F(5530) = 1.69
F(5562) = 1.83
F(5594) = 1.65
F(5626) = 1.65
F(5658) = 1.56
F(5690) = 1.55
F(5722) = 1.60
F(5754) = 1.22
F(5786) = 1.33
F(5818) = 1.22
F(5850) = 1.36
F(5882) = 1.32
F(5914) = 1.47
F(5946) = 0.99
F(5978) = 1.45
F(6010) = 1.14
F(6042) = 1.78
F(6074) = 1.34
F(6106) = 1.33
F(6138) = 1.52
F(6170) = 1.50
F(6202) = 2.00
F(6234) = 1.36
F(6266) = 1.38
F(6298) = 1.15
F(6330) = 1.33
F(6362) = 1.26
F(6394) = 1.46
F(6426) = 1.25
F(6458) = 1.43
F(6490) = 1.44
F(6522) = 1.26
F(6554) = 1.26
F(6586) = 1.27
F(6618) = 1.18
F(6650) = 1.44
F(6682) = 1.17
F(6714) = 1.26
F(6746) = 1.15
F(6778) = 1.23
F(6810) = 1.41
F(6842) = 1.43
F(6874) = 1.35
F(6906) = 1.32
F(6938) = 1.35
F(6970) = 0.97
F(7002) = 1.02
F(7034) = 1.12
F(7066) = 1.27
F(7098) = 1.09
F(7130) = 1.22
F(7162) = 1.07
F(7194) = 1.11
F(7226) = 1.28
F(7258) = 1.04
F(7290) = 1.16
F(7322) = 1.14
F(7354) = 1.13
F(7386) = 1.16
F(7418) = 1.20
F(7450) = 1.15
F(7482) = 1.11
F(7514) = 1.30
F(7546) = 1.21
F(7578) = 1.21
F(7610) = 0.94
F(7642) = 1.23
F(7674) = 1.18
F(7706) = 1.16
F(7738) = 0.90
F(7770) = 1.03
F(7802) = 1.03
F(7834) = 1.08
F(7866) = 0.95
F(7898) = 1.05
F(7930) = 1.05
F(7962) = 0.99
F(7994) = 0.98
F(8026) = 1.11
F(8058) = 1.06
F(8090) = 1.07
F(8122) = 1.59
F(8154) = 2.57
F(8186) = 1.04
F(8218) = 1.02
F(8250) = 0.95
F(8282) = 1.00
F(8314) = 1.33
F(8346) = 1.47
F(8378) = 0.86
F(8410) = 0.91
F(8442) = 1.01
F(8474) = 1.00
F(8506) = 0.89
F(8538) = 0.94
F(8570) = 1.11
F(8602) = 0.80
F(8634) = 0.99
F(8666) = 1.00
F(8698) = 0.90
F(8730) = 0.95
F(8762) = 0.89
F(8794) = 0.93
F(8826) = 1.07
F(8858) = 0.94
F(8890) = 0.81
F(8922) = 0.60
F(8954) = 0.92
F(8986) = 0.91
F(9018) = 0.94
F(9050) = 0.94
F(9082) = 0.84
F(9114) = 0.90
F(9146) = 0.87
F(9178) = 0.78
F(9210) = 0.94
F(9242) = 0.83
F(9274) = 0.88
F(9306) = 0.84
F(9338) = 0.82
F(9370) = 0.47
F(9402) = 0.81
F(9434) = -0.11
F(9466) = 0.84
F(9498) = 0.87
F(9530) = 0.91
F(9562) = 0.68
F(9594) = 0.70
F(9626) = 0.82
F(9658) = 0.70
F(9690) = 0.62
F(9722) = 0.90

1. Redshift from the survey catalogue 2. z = 0.24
